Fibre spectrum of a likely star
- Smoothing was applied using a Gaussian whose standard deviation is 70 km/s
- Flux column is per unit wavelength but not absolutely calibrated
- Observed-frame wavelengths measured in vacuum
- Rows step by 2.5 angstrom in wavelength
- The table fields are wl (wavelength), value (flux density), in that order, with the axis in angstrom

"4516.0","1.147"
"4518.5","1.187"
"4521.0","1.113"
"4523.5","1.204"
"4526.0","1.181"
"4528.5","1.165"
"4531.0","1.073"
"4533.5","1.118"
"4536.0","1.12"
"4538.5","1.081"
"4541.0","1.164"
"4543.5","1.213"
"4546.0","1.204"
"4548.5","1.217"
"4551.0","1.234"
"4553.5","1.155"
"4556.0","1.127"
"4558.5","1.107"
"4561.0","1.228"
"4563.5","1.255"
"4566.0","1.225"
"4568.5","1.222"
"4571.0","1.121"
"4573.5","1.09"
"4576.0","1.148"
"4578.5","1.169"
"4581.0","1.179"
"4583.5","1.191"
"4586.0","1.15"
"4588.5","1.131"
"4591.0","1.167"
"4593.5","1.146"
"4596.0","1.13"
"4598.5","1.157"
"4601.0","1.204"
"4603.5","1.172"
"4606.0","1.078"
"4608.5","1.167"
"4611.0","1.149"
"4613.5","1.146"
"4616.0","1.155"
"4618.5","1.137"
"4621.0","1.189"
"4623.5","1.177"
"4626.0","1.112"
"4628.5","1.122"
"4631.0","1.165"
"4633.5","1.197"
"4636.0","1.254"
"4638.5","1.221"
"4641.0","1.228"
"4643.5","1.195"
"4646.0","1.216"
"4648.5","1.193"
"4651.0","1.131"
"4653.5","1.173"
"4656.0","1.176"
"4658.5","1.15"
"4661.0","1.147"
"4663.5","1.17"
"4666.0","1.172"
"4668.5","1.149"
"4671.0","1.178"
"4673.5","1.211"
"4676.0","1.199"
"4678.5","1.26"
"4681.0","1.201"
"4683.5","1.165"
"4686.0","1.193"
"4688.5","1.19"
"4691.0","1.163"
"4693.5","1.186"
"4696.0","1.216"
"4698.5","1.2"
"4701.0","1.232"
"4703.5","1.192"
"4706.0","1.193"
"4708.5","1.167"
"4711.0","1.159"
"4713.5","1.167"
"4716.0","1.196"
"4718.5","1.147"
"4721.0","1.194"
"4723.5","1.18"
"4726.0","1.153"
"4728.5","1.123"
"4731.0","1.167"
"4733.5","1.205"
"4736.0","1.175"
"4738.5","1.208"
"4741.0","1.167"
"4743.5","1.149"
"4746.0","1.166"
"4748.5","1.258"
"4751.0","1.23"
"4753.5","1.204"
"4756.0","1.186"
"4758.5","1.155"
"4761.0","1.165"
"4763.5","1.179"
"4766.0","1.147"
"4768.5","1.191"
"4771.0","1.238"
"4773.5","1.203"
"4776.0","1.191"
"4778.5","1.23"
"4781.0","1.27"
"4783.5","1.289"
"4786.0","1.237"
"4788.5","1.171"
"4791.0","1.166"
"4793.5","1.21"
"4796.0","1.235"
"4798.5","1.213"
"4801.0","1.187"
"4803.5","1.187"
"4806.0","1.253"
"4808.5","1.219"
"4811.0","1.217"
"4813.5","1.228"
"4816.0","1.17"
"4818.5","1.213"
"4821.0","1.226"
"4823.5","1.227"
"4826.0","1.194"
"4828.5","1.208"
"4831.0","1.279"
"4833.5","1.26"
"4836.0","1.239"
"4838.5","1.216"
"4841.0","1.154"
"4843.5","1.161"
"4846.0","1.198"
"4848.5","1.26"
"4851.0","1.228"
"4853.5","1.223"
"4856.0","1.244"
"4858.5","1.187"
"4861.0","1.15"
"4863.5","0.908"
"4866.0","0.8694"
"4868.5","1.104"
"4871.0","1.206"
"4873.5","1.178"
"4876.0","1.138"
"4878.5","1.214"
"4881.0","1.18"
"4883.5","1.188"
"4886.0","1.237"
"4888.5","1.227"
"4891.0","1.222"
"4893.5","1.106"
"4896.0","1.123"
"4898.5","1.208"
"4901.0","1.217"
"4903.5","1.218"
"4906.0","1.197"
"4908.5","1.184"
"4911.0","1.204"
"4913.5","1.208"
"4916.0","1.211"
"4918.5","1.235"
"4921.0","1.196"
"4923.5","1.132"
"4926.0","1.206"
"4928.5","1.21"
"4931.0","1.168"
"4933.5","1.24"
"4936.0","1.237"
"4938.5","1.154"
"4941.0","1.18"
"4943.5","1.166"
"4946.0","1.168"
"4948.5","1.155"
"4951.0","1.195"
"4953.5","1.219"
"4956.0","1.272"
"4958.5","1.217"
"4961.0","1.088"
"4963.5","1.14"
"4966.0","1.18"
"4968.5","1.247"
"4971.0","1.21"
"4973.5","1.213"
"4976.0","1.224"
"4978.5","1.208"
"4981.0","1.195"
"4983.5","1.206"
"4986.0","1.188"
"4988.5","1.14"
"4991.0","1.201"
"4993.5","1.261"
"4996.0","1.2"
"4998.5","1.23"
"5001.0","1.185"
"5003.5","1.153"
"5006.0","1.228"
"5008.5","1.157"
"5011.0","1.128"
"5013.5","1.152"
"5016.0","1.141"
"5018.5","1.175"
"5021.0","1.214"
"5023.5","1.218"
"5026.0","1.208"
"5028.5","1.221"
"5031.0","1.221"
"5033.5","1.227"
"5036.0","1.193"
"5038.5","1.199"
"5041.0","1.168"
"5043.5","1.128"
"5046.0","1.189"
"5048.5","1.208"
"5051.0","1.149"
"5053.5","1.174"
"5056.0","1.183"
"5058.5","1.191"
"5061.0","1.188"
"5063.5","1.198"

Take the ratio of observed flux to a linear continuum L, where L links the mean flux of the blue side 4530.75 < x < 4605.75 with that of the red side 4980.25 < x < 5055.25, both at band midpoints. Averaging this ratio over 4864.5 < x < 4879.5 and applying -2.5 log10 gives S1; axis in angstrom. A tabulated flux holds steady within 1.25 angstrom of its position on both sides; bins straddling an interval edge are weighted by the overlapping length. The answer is 0.06 mag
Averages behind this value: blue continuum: 1.16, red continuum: 1.19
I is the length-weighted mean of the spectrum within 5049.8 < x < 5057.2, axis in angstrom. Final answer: 1.17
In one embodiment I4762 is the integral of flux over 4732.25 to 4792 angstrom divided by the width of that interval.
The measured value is 1.2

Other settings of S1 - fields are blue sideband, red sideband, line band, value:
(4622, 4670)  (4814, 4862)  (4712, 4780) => 0.01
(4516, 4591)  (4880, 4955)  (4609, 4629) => 0.02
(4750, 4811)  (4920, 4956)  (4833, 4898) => 0.03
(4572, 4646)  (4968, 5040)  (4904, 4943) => -0.01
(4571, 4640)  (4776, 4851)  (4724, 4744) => 0.02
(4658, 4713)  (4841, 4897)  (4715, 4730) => 0.02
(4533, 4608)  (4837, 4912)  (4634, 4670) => -0.02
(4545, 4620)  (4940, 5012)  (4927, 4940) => -0.01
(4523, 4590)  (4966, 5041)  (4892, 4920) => 0.00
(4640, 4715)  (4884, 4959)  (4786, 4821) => -0.01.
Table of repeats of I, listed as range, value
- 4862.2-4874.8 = 1.05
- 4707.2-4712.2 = 1.16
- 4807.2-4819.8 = 1.21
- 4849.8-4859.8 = 1.22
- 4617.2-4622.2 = 1.16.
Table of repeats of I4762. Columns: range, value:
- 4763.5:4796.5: 1.21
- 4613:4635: 1.16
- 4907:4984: 1.2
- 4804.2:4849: 1.22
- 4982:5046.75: 1.19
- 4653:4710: 1.19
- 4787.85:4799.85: 1.2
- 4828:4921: 1.18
